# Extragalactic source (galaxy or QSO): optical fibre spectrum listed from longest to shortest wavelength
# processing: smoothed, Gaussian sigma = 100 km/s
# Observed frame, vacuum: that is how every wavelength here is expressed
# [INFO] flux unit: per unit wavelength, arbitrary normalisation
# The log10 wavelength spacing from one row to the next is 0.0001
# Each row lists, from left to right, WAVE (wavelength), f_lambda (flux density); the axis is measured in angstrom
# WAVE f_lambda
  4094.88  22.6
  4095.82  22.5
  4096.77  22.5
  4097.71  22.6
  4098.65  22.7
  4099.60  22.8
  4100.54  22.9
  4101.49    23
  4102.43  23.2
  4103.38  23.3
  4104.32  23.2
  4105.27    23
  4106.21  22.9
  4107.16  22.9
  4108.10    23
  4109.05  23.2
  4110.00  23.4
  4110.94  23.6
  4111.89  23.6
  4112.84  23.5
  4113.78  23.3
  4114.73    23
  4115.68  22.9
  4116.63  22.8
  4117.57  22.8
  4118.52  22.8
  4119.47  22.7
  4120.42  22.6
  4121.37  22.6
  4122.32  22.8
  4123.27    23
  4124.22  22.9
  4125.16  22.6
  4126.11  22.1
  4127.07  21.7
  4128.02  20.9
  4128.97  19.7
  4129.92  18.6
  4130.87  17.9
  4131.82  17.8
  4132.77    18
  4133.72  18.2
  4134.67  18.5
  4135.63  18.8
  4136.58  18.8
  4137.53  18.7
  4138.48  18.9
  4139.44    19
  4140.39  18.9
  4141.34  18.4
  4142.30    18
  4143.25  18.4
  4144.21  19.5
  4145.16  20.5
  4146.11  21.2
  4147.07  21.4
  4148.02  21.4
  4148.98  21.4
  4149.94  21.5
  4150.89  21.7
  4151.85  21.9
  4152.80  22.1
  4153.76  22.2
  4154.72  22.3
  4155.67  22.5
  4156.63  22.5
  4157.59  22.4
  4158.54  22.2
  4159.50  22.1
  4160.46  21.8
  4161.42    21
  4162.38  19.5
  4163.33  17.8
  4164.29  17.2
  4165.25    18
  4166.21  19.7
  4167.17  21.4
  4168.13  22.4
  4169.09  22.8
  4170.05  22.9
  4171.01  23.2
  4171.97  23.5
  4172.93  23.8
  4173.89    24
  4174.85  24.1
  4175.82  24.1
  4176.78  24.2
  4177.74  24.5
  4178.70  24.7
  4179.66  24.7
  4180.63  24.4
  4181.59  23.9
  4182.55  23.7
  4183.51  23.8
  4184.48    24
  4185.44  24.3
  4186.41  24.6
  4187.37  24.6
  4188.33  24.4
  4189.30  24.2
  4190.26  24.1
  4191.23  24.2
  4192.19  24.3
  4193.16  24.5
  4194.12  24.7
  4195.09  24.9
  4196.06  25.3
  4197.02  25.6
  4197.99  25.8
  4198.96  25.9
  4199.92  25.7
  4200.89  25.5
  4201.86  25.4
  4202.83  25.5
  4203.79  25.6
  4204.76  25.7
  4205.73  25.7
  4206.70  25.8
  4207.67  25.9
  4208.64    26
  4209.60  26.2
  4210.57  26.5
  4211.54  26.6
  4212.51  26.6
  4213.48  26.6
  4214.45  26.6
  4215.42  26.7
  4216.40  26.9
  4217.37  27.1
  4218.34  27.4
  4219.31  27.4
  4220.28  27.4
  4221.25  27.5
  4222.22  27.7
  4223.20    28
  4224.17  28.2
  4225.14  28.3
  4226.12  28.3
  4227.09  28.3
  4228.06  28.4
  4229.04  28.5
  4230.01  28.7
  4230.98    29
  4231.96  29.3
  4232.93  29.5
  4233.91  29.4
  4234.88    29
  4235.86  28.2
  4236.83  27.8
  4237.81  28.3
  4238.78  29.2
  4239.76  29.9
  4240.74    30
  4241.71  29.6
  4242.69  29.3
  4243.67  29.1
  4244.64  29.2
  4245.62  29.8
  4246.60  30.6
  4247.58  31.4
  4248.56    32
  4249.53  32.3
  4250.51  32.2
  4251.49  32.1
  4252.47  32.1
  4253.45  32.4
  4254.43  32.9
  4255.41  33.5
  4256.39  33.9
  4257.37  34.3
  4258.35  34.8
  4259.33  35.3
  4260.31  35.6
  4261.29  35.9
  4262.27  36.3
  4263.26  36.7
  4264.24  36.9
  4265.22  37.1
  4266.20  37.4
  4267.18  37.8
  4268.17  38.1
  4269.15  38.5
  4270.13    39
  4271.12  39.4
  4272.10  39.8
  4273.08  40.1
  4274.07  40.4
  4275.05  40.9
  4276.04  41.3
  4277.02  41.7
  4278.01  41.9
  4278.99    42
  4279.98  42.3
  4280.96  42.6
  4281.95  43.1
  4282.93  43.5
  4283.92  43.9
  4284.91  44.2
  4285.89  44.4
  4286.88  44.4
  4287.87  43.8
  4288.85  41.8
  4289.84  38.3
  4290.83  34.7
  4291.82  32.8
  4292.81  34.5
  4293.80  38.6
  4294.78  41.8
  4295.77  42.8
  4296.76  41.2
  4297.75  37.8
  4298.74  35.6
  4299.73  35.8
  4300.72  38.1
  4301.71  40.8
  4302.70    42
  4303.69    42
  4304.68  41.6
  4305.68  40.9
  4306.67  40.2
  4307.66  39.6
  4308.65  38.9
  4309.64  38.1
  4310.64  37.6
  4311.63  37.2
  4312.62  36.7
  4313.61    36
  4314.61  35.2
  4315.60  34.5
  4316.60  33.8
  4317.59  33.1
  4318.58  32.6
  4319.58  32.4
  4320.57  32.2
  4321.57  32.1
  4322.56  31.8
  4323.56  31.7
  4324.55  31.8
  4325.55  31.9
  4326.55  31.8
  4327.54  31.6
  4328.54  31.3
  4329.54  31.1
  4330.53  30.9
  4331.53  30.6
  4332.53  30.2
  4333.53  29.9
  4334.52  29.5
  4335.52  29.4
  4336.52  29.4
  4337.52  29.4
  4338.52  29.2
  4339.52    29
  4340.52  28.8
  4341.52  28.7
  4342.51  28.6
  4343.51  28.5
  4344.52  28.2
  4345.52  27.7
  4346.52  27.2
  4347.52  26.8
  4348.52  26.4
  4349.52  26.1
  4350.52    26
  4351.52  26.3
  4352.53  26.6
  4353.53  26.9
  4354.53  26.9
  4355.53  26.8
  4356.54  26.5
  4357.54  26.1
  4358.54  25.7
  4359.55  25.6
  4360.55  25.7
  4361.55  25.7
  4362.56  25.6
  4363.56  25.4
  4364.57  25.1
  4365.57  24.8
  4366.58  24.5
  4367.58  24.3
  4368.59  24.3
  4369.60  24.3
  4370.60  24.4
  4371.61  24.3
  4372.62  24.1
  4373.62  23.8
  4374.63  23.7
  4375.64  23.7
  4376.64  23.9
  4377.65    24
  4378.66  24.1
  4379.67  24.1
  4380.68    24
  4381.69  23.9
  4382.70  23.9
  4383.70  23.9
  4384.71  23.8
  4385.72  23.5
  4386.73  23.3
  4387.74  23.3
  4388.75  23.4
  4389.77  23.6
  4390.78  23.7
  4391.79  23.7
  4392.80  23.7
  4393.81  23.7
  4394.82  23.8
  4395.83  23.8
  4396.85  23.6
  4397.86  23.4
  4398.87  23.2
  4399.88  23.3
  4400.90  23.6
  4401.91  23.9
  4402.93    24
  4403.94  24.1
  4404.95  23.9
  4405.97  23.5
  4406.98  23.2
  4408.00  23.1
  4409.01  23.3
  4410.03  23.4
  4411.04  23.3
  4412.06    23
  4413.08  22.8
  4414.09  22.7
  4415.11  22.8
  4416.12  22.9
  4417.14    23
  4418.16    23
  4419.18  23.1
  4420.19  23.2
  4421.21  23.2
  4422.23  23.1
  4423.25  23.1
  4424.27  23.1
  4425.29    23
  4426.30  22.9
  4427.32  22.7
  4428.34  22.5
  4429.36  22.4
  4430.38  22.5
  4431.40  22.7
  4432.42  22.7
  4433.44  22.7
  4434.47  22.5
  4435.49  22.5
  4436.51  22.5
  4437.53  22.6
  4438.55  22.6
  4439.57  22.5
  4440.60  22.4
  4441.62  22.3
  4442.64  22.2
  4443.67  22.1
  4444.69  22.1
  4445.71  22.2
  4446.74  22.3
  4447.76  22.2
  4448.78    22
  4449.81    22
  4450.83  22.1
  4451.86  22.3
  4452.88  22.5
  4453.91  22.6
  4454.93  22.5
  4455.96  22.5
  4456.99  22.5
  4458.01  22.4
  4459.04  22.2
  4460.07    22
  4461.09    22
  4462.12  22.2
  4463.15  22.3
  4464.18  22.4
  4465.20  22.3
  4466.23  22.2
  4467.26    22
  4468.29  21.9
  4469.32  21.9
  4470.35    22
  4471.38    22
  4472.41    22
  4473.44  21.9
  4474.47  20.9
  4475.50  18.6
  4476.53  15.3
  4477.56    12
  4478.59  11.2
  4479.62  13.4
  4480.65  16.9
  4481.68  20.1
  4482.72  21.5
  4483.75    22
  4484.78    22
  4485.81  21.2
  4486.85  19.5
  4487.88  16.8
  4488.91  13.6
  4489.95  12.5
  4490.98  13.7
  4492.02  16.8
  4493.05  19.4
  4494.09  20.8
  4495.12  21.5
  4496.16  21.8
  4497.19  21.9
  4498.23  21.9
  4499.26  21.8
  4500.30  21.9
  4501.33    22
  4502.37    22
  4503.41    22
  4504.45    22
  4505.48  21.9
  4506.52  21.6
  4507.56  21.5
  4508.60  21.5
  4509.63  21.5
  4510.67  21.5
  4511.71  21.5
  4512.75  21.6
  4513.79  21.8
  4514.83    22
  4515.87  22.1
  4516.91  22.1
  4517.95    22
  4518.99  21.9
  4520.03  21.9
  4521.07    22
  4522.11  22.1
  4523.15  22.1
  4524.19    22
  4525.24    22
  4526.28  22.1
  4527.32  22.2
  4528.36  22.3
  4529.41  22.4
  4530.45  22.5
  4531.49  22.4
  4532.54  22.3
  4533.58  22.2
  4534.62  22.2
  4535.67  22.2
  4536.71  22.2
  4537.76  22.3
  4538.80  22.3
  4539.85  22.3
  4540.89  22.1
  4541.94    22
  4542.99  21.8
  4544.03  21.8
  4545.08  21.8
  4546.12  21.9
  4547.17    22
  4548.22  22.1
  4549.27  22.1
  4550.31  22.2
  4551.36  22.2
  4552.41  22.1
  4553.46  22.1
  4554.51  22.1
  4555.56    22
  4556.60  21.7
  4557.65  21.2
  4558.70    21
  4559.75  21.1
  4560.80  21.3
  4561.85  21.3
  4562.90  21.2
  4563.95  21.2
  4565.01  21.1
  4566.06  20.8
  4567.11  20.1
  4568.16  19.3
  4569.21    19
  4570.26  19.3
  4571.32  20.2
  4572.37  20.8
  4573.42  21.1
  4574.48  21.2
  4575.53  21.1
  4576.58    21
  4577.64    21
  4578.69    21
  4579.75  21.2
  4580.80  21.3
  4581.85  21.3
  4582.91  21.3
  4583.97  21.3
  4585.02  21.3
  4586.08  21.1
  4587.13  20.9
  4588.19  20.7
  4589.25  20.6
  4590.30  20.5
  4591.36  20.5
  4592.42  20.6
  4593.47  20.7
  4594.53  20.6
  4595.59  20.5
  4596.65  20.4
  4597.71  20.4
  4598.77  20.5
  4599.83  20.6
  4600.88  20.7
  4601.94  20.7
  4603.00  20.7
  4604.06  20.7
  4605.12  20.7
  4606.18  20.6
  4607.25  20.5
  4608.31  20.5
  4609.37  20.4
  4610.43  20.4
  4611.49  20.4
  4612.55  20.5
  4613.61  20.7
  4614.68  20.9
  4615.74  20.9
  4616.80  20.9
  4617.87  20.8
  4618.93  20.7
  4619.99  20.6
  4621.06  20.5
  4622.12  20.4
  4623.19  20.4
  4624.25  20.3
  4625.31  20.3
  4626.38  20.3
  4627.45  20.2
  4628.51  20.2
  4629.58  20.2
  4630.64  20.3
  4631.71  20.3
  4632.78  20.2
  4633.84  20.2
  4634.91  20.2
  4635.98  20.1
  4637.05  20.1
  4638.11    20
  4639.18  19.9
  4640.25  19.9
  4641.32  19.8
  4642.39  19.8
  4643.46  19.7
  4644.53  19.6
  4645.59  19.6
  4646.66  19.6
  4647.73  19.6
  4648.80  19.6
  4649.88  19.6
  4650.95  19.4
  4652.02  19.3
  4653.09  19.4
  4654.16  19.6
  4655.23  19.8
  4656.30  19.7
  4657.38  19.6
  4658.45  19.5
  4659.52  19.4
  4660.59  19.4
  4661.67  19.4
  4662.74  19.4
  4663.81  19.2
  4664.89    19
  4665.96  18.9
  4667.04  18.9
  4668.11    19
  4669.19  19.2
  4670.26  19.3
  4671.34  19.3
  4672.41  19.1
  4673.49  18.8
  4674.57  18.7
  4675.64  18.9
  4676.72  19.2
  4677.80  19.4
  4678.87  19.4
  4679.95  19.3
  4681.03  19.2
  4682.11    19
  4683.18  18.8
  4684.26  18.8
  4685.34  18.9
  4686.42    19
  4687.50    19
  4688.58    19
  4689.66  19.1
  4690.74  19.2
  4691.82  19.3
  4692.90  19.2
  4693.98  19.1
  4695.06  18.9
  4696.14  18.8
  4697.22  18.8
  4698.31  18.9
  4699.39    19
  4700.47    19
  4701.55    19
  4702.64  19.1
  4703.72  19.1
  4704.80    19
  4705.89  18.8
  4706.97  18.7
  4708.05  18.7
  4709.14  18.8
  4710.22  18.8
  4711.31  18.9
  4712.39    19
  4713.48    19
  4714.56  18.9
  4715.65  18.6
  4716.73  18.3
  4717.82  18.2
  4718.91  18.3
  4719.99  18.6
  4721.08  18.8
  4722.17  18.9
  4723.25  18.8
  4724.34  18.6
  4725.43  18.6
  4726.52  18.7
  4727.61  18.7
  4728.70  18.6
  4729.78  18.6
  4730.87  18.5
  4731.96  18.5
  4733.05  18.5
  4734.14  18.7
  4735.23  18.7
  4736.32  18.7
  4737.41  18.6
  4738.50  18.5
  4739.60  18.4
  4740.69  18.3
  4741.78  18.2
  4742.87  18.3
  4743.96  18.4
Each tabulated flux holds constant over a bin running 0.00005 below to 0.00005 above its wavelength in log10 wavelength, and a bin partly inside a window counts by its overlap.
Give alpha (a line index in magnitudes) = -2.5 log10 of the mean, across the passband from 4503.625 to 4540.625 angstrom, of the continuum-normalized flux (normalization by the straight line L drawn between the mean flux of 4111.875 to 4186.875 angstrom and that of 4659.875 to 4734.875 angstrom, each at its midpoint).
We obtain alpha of -0.117 mag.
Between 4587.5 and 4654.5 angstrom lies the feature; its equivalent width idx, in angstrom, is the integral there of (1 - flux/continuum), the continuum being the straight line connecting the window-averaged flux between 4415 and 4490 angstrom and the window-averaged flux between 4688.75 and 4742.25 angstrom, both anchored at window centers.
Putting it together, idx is -1.96 angstrom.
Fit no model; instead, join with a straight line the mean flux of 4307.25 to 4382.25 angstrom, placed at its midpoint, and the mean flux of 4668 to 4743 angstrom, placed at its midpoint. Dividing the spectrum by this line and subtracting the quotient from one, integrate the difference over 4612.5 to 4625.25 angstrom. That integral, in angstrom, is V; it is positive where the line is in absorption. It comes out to 0.36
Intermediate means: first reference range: 28.7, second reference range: 18.8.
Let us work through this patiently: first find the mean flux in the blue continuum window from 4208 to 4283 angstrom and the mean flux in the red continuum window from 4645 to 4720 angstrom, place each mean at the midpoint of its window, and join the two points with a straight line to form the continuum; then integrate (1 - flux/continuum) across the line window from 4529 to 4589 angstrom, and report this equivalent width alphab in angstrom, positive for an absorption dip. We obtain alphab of 3.8 angstrom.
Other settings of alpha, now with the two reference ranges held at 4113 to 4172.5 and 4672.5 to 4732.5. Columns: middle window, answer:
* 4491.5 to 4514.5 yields -0.094 mag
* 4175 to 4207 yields -0.191 mag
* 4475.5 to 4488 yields 0.114 mag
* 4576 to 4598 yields -0.085 mag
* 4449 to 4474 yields -0.125 mag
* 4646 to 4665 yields -0.024 mag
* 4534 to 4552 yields -0.137 mag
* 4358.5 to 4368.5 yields -0.243 mag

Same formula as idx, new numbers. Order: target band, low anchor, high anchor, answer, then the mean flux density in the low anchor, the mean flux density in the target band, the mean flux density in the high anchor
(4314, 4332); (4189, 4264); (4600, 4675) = -3.80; 28.7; 32.3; 20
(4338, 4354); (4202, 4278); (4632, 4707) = 0.43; 31.3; 27.6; 19.3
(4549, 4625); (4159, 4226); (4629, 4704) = -2.26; 24.6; 20.9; 19.4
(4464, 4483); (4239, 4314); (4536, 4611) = 5.14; 37.4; 19.4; 21.1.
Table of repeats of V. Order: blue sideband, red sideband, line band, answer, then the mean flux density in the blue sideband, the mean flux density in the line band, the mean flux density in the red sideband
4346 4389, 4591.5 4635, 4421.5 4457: 1.74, 25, 22.5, 20.5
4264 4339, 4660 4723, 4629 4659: 1.93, 37.1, 19.8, 19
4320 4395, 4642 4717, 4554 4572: 0.87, 26.7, 20.8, 19.1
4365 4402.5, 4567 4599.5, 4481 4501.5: 2.37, 23.8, 19.6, 20.7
